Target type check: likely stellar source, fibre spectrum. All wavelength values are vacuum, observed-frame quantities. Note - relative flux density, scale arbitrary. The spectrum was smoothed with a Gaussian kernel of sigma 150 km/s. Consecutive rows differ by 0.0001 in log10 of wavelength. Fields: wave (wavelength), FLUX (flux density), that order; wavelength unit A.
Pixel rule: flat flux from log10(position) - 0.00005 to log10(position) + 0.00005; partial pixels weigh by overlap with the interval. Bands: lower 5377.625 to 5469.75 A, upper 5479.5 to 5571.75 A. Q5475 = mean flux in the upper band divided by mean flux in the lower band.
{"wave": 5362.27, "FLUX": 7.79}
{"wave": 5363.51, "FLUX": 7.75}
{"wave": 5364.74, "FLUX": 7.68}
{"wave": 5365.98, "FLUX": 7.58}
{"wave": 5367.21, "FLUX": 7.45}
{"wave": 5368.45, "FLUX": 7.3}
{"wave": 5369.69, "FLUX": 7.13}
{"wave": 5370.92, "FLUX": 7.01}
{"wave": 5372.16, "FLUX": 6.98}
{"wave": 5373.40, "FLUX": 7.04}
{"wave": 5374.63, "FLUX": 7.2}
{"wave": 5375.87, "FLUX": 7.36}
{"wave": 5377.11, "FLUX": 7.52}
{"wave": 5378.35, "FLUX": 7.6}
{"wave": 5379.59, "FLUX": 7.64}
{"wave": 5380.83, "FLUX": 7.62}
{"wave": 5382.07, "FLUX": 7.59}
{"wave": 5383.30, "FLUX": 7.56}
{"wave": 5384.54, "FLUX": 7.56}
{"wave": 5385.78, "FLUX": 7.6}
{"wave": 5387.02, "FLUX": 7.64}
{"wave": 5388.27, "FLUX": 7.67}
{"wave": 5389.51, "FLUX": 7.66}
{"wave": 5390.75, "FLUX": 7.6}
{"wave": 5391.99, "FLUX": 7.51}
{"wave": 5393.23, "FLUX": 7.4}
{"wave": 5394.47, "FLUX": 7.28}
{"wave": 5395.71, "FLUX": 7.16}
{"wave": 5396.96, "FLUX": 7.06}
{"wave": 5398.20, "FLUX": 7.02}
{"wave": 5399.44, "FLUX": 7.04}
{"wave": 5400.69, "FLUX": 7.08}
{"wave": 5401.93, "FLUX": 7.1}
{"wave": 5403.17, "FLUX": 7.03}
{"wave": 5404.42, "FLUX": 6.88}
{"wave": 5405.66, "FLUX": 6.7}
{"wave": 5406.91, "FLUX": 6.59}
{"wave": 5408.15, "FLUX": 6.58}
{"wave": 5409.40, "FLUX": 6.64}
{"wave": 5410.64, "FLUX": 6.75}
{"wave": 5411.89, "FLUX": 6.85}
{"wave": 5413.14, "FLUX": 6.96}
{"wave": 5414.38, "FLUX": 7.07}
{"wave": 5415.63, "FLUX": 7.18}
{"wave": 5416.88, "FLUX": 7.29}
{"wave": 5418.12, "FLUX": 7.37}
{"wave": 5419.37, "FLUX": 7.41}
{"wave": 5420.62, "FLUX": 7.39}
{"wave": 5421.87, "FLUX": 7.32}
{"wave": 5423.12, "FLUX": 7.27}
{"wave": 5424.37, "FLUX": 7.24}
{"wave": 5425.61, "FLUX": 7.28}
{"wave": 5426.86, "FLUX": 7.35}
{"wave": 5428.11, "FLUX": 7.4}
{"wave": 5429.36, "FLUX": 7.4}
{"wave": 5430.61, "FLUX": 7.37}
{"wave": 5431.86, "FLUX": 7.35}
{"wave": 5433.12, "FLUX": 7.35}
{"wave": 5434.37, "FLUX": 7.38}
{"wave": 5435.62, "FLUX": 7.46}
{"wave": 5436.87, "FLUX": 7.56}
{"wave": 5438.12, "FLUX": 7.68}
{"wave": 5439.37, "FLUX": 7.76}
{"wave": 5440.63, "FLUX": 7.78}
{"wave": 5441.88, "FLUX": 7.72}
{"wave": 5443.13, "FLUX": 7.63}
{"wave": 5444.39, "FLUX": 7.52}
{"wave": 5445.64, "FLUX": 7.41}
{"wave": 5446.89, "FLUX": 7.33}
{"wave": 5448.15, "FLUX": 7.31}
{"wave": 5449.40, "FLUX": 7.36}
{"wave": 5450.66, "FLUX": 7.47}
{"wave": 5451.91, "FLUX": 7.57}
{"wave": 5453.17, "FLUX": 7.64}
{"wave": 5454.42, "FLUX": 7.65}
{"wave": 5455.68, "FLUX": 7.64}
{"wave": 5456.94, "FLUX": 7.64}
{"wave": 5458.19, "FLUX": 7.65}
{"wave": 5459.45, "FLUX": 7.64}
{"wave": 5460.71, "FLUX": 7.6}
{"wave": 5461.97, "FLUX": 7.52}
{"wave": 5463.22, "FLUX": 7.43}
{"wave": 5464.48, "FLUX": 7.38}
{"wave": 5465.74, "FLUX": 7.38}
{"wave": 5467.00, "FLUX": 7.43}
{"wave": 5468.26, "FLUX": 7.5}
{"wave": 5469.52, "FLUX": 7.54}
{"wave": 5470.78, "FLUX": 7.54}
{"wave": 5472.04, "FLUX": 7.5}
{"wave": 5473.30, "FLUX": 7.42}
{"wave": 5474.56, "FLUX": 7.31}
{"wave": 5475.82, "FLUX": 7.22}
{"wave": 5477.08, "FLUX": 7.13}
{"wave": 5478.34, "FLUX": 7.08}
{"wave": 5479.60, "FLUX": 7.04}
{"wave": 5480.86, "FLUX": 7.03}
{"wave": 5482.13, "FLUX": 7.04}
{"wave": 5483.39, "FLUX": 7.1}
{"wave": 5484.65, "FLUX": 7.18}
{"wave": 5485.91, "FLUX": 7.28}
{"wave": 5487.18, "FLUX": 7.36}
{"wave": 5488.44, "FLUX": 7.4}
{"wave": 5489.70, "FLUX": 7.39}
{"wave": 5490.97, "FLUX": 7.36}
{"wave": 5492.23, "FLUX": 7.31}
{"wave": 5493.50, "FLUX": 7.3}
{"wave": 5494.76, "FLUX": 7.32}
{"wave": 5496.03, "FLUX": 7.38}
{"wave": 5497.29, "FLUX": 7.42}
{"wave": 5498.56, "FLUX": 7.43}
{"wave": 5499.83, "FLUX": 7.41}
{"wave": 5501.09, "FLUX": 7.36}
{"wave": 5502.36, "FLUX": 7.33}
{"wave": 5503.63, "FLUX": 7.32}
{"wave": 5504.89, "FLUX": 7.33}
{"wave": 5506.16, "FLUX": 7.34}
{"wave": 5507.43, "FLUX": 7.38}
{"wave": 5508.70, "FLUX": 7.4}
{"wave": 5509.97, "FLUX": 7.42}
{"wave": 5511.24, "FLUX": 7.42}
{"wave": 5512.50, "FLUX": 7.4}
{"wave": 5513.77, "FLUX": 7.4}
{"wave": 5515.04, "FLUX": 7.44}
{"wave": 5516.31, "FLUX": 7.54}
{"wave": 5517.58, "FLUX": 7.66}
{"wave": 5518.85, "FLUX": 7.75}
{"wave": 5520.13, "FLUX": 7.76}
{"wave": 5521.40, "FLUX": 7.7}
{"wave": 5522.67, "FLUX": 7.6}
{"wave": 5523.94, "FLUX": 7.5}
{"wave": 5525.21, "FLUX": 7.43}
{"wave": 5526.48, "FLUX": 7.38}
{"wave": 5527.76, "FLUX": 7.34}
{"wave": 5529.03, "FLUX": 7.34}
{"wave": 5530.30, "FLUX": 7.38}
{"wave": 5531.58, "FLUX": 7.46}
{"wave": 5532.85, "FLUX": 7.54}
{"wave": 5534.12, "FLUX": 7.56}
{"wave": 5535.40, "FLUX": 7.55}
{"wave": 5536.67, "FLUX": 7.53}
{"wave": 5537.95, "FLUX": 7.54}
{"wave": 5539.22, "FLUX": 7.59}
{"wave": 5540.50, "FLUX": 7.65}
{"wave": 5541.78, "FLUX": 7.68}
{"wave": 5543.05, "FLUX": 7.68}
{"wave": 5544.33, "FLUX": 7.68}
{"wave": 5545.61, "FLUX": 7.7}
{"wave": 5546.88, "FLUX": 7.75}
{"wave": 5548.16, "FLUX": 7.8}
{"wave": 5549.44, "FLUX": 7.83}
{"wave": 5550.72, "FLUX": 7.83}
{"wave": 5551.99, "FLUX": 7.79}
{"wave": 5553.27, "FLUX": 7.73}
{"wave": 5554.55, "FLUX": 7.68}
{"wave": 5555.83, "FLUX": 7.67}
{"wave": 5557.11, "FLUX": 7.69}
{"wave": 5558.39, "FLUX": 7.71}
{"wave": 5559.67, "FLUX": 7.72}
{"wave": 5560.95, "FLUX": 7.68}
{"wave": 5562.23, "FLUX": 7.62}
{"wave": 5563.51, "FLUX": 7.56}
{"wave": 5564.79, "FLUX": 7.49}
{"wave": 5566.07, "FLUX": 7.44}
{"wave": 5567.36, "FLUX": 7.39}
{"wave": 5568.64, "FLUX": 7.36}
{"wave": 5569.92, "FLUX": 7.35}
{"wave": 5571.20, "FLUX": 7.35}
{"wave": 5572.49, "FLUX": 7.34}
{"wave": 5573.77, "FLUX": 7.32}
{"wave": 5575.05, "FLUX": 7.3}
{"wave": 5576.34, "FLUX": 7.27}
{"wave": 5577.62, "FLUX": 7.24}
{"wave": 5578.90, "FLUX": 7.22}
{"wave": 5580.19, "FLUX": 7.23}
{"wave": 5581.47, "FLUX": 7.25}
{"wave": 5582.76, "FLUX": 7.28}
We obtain 1.0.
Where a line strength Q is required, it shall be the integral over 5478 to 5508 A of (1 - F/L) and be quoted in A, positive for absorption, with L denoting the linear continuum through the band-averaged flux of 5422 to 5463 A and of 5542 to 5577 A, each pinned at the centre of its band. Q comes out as 1.0 A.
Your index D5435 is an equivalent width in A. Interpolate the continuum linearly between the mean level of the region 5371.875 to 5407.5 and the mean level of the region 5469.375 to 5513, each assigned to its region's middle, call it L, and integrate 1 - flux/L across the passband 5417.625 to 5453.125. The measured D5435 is -0.7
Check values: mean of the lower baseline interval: 7.3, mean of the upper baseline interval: 7.32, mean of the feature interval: 7.45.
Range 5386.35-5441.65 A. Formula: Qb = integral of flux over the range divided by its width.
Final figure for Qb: 7.25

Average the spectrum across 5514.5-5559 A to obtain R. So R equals 7.61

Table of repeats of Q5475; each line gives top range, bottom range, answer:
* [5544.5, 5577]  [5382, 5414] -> 1.06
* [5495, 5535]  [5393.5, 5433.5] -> 1.05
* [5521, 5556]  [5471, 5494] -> 1.05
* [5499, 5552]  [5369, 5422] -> 1.04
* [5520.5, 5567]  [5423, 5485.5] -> 1.02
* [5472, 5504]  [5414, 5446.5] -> 0.98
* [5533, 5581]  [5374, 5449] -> 1.03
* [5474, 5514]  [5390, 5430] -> 1.02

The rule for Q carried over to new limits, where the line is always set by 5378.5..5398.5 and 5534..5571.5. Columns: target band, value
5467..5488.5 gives 0.8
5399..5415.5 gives 1.4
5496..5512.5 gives 0.4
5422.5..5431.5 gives 0.2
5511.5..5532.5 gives 0.3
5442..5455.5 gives 0.1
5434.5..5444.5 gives -0.1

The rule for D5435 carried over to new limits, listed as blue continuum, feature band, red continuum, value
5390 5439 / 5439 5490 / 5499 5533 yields -0.7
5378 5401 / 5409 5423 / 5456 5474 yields 0.6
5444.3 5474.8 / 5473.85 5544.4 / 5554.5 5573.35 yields 1.0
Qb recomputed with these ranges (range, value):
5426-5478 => 7.48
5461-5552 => 7.45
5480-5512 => 7.32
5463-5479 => 7.37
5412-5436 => 7.3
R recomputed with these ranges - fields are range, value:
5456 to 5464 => 7.58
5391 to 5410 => 7.02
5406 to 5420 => 6.97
